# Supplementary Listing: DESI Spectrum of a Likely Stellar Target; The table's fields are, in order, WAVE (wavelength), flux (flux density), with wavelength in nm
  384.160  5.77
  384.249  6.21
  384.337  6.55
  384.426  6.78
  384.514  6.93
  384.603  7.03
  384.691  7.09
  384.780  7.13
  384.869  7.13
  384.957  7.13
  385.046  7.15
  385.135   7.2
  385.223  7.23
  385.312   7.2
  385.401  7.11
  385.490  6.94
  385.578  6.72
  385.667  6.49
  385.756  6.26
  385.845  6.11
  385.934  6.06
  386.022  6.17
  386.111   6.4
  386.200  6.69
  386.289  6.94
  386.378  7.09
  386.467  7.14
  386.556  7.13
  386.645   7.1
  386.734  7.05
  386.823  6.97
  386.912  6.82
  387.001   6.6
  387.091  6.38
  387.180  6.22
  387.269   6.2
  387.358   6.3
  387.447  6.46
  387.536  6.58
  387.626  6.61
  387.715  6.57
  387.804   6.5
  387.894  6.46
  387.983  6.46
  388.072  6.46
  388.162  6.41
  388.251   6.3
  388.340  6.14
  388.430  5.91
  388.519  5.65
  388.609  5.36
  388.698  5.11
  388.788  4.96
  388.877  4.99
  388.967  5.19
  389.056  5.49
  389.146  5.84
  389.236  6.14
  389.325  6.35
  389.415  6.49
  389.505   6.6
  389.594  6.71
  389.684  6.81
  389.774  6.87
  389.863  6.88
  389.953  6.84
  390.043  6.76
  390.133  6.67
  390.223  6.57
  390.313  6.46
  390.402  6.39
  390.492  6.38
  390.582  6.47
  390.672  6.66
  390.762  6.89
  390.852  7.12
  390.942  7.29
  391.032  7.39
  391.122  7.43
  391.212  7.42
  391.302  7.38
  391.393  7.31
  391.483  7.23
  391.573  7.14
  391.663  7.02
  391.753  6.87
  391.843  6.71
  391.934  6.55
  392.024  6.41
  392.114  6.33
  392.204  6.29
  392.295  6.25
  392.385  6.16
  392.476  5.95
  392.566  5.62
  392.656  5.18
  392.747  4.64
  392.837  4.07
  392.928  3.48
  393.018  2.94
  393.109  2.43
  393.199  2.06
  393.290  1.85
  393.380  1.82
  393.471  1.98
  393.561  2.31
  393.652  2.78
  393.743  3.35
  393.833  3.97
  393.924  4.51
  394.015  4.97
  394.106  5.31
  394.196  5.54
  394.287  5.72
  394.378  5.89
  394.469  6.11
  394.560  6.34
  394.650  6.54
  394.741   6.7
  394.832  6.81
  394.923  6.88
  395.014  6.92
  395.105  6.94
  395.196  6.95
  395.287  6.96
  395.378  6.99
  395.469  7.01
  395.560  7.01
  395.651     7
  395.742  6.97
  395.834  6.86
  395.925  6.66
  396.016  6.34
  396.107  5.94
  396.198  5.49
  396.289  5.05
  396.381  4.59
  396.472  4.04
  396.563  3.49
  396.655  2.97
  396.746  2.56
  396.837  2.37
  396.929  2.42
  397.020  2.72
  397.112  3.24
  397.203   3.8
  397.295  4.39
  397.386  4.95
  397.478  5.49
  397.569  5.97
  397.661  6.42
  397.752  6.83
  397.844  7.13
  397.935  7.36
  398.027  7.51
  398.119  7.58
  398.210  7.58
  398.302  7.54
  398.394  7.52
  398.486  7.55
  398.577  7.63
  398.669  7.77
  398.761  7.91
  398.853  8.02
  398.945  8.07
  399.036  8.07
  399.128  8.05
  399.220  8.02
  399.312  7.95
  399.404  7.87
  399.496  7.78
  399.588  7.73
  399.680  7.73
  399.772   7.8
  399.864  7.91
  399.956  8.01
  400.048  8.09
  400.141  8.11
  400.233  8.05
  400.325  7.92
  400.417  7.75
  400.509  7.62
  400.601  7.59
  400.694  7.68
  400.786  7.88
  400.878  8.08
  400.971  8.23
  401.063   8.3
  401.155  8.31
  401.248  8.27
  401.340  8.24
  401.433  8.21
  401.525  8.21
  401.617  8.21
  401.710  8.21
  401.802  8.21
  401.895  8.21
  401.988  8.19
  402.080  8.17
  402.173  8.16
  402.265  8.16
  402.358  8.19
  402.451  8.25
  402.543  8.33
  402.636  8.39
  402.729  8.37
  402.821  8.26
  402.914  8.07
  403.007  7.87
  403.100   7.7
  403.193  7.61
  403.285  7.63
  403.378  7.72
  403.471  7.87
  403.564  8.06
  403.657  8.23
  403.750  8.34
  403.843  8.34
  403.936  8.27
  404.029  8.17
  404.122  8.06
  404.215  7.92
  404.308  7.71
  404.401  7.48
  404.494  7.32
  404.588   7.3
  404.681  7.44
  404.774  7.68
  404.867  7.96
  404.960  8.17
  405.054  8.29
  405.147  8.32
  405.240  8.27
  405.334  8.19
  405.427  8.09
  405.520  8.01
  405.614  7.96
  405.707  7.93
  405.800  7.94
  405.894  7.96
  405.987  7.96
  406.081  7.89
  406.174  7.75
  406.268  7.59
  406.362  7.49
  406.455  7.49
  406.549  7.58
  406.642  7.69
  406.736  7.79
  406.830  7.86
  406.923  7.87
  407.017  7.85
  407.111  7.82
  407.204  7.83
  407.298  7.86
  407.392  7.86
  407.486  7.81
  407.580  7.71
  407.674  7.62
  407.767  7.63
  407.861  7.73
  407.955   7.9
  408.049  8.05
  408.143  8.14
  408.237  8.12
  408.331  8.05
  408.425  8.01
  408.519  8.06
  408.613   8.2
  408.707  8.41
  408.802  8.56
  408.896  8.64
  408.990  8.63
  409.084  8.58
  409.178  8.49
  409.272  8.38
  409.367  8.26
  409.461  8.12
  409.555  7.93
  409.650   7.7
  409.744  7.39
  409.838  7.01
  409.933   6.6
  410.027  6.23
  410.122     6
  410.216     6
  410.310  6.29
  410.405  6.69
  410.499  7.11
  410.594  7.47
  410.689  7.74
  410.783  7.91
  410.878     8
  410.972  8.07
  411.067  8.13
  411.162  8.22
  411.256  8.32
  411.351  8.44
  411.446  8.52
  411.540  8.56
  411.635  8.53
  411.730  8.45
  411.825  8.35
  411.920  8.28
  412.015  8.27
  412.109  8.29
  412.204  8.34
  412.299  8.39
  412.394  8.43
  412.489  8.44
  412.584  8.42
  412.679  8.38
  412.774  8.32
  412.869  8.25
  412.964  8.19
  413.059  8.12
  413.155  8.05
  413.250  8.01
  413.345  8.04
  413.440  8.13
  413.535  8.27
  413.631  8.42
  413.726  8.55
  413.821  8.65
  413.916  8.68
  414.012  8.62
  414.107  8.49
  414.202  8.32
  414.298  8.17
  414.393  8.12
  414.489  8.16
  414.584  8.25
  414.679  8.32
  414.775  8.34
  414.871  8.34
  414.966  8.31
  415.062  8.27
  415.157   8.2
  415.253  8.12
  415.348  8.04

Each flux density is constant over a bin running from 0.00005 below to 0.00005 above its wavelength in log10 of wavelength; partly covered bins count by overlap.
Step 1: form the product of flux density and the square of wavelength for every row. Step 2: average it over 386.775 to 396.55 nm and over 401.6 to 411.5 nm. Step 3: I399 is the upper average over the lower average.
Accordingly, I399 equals 1.4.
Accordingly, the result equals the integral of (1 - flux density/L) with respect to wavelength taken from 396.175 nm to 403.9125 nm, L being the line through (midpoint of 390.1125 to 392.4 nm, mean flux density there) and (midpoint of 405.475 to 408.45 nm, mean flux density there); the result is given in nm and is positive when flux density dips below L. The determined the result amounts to 0.231 nm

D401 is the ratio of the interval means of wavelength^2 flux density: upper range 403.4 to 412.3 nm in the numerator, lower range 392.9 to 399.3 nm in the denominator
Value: 1.50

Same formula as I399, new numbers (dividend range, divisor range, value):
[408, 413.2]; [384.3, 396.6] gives 1.45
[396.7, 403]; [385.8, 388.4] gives 1.19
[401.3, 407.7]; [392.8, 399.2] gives 1.50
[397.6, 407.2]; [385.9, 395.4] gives 1.40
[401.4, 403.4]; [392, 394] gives 2.08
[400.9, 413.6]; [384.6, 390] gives 1.36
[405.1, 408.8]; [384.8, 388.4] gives 1.31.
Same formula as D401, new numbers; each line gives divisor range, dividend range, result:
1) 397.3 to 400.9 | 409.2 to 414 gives 1.13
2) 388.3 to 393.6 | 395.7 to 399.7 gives 1.10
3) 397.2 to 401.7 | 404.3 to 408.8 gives 1.08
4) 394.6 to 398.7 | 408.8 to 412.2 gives 1.41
